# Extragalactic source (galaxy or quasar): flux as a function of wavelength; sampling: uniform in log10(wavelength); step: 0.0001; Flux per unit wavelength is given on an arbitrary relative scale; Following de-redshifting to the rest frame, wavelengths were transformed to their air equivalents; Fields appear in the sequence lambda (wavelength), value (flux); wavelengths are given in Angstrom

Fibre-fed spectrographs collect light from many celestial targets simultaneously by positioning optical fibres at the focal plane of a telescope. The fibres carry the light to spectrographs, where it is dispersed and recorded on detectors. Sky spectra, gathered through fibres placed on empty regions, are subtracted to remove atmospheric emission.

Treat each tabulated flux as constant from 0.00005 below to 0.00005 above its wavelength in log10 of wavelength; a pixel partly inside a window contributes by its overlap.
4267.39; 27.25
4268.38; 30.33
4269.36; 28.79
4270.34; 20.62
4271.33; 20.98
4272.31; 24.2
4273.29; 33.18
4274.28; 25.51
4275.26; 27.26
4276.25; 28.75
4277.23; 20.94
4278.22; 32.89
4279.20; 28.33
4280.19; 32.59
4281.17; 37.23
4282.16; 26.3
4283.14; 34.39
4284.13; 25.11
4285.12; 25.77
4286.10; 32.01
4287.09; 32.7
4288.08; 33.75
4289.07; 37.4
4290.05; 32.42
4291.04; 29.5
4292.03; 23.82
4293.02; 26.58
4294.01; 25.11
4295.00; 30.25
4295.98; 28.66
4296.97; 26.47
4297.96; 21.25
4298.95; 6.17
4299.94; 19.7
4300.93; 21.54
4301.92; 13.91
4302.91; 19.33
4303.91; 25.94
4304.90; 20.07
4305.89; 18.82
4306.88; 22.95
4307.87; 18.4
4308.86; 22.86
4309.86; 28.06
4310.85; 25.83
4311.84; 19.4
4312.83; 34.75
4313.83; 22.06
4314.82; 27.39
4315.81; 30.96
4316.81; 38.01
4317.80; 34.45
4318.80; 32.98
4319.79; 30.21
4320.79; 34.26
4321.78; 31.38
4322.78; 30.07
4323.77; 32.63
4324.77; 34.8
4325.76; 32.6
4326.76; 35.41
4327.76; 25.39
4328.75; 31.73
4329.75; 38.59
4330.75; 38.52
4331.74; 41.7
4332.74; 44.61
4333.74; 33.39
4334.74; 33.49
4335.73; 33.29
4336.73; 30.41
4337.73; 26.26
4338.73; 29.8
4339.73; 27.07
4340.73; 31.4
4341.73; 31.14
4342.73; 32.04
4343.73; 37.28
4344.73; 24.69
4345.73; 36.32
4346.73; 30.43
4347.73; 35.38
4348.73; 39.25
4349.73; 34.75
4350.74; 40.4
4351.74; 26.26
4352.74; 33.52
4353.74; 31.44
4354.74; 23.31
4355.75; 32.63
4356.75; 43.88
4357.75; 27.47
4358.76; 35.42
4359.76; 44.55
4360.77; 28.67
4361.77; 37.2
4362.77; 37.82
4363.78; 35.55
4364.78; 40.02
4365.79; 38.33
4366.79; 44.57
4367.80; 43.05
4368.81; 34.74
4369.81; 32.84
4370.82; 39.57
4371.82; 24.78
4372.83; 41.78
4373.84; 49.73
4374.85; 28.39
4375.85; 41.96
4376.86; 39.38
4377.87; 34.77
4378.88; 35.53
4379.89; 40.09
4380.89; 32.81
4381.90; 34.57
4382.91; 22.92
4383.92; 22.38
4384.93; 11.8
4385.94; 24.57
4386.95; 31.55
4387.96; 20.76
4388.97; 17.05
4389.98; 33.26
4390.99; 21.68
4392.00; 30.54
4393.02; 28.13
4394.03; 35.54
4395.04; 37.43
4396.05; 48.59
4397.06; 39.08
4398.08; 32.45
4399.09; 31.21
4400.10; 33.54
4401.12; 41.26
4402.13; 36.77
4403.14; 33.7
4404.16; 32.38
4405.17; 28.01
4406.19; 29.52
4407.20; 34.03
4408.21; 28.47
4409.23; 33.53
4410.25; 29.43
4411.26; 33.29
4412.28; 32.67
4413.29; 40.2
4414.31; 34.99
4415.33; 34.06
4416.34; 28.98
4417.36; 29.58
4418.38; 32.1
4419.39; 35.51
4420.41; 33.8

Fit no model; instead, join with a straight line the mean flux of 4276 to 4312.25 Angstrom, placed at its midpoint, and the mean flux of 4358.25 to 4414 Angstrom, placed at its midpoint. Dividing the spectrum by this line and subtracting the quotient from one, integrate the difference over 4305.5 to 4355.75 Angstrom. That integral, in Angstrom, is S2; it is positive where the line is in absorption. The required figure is -4.0 Angstrom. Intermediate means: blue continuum 25.8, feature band 31.3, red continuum 33.7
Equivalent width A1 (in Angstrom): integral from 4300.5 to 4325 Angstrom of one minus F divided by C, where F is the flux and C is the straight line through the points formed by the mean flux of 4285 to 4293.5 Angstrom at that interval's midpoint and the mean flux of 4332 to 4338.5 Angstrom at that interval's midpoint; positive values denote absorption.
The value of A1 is 4.2 Angstrom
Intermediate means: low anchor 30.7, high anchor 33.7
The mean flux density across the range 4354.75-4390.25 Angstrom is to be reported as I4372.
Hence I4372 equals 33.7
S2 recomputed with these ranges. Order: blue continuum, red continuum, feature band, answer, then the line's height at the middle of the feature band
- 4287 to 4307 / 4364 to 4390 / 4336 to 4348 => -0.67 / 29.3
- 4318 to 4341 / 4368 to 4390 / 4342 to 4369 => -2.32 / 32.4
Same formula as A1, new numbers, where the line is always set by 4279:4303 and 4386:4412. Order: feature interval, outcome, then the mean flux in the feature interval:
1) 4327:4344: -2.53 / 33.3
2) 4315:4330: -2.28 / 32.7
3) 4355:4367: -2.60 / 36.7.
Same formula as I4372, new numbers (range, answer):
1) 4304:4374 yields 32.6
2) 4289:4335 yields 28.3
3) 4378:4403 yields 31.1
